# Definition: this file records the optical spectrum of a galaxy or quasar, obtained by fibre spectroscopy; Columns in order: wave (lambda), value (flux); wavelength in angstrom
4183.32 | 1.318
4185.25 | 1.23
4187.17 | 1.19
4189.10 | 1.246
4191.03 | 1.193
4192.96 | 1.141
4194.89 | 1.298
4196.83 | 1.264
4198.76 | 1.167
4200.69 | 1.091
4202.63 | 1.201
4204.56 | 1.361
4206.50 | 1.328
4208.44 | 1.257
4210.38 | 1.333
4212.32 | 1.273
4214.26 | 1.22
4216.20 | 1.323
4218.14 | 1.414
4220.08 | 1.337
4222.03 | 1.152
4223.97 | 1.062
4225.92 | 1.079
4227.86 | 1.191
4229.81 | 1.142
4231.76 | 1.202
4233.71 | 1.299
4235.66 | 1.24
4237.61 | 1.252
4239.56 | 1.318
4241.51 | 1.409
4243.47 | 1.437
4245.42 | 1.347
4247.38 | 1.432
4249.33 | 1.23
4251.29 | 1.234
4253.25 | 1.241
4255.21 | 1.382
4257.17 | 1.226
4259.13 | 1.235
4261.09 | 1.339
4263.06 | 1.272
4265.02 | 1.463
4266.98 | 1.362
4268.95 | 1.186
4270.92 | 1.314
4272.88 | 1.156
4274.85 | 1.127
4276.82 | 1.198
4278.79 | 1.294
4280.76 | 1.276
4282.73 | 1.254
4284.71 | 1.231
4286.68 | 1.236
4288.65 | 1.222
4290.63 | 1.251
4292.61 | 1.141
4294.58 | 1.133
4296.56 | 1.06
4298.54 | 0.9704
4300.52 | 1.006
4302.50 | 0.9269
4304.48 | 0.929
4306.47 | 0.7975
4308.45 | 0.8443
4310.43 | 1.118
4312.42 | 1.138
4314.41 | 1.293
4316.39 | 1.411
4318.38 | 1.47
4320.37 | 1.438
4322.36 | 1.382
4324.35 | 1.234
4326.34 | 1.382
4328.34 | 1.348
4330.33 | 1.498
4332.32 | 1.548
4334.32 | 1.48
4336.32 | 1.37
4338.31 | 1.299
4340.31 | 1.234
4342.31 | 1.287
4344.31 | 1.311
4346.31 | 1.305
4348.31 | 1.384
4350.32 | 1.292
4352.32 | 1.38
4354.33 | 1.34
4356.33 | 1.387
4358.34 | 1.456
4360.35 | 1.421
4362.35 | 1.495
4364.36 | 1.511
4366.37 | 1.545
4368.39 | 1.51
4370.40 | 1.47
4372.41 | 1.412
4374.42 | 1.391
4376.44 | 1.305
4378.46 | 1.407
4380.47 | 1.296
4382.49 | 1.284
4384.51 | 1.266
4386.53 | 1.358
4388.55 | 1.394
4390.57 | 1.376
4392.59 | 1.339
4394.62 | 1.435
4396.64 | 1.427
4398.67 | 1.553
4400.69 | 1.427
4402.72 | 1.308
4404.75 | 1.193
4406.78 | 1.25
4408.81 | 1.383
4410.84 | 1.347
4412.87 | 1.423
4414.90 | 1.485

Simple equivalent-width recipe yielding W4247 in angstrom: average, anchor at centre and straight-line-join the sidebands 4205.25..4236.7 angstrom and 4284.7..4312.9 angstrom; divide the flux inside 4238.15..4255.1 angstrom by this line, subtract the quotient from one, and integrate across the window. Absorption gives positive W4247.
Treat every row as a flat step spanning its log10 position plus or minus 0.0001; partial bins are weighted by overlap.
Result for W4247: -2.1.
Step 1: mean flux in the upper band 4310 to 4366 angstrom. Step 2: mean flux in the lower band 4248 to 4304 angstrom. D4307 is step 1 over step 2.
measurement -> 1.13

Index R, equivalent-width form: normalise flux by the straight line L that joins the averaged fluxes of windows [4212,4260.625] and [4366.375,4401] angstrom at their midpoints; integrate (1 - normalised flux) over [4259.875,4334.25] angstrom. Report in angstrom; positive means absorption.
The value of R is 5.3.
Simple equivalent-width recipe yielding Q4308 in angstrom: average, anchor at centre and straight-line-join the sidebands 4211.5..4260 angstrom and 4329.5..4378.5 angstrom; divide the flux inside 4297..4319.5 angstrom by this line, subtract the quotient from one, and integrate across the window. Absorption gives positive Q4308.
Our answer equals 4.4 angstrom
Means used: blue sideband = 1.27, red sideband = 1.4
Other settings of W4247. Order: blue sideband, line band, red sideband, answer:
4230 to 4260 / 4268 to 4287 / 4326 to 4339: 1.6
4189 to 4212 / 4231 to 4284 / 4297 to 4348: -1.9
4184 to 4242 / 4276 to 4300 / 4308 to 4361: 2.1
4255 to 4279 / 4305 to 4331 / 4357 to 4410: 1.5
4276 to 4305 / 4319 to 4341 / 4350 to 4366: -1.4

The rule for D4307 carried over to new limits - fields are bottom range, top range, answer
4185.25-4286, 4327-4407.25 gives 1.10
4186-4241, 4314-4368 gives 1.13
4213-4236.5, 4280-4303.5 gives 0.93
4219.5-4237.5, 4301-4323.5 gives 0.97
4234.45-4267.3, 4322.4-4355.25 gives 1.03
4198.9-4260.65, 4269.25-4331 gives 0.94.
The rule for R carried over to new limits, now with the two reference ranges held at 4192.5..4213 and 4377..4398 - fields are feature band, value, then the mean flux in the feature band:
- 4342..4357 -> 0.00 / 1.34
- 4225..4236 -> 0.66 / 1.19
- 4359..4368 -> -0.98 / 1.49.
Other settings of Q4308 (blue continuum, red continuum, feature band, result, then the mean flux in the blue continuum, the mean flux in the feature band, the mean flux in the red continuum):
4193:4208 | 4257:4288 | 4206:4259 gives -1.0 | 1.24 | 1.27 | 1.26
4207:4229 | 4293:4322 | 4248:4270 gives -2.0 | 1.24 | 1.29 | 1.12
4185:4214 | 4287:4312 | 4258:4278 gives -2.9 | 1.24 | 1.27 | 1.04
